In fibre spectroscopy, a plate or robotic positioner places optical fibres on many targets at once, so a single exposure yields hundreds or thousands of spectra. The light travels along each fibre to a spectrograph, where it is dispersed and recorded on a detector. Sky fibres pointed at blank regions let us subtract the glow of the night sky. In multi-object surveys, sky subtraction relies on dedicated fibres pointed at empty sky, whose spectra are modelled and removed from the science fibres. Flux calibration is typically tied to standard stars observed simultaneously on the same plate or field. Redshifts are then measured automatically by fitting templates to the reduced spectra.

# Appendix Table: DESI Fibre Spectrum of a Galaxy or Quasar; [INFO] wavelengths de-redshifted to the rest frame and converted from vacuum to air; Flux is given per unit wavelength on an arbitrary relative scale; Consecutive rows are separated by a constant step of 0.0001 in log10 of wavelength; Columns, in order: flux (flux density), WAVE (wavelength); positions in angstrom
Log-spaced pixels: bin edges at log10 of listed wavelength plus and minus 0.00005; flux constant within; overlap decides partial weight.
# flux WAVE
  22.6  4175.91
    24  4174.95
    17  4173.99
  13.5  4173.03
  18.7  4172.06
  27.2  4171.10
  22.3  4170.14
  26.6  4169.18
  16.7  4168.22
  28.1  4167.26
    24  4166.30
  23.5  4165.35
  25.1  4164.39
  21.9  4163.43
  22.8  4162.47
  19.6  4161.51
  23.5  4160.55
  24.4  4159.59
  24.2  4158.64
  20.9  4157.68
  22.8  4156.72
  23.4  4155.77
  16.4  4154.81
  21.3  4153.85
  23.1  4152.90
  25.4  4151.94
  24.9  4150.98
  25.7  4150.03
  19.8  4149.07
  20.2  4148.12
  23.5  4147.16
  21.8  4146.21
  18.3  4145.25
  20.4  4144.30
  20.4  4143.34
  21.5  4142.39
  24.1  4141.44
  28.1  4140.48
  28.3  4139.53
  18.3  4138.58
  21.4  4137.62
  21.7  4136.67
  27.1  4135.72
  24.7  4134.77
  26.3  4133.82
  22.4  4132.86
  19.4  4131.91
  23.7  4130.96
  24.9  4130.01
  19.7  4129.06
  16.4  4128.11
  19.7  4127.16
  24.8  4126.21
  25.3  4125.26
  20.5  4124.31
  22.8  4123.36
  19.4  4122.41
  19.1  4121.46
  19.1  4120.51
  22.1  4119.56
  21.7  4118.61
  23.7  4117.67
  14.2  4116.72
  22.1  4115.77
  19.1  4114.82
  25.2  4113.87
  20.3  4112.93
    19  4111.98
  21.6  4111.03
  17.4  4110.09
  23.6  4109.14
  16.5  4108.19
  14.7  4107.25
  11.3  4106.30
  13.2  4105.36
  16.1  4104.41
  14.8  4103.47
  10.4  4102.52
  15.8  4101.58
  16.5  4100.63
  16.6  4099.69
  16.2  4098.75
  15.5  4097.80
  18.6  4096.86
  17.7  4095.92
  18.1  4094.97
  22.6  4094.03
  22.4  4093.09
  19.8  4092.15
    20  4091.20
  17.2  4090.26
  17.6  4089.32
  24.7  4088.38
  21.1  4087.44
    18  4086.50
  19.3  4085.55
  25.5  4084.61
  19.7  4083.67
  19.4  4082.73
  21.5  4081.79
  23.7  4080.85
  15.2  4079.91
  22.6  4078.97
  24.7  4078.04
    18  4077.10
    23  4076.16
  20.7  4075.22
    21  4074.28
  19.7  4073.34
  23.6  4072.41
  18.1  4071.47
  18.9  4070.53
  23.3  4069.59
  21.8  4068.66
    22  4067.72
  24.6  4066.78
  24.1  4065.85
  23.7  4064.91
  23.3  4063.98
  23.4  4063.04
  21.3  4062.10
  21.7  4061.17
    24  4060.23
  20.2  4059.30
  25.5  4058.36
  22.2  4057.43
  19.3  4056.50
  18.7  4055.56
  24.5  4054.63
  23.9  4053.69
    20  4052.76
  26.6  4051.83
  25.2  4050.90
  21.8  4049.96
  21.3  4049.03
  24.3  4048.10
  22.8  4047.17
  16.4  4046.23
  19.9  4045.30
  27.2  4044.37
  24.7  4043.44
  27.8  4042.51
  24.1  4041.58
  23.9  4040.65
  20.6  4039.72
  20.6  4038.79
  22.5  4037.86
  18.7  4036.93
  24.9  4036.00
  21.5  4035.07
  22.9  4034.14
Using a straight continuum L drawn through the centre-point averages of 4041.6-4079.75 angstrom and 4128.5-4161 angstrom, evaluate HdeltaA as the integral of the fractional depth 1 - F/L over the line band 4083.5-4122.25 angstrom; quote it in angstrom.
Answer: 6.52 angstrom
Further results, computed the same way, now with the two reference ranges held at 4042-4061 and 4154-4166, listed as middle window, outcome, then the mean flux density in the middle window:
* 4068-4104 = 4.9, 19.6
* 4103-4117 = 2.8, 18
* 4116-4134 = 1.0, 21.3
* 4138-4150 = 0.1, 22.2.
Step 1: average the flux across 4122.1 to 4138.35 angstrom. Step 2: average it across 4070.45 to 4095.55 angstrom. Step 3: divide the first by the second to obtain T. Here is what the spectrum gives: 1.08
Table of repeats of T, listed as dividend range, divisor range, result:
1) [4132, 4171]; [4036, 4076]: 1.02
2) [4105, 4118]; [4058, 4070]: 0.81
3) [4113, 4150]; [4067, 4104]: 1.11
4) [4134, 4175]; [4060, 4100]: 1.08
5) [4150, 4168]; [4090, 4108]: 1.38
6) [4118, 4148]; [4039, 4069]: 0.97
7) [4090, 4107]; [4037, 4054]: 0.73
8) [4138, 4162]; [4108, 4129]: 1.08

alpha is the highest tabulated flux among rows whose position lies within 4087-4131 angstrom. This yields 25.3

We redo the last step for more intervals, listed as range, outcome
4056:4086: 25.5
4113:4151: 28.3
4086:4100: 24.7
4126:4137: 27.1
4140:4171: 28.1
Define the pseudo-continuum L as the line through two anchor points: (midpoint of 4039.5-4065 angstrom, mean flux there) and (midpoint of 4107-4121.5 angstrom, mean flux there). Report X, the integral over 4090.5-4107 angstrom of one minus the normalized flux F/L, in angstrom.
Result 3.2 angstrom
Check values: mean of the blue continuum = 22.8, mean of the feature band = 16.8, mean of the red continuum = 20.1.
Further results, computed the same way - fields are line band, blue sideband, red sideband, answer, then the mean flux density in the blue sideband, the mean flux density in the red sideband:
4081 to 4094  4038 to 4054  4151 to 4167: 1.3 angstrom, 23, 22.8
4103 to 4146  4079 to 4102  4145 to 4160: 0.5 angstrom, 19.3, 22.3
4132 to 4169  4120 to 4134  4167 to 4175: -2.5 angstrom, 21.5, 21.2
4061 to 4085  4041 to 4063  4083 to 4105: -1.3 angstrom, 22.8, 18.4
